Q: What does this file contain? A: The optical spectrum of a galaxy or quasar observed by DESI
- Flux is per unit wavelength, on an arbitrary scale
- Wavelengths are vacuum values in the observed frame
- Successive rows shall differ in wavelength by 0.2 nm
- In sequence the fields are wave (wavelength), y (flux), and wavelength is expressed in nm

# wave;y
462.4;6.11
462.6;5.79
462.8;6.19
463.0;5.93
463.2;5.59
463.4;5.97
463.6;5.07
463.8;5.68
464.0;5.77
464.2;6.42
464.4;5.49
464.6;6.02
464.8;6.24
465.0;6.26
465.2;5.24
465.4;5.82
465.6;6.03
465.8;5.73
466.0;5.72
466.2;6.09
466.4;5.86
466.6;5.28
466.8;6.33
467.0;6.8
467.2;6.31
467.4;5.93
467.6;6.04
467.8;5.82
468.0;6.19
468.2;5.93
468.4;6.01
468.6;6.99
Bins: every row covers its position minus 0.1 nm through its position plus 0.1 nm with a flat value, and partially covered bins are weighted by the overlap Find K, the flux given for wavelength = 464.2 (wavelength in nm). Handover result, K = 6.42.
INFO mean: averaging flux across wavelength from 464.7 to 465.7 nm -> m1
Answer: 5.92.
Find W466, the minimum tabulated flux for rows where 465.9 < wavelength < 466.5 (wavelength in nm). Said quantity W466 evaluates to 5.72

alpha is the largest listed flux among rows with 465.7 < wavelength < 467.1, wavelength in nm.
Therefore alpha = 6.8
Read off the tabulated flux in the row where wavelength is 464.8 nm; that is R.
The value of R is 6.24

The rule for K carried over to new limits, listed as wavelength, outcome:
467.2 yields 6.31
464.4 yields 5.49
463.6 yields 5.07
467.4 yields 5.93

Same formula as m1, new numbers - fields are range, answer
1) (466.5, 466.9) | 5.8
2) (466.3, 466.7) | 5.57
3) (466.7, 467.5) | 6.34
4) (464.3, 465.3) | 5.85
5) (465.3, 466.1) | 5.82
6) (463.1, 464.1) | 5.62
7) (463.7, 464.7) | 5.88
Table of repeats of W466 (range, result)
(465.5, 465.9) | 5.73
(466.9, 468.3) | 5.82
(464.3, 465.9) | 5.24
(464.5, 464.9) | 6.02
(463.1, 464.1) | 5.07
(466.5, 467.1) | 5.28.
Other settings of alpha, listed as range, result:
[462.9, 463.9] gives 5.97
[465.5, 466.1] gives 6.03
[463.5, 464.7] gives 6.42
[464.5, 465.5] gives 6.26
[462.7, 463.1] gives 6.19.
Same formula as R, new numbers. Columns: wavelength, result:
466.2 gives 6.09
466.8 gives 6.33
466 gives 5.72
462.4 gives 6.11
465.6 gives 6.03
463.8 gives 5.68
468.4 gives 6.01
